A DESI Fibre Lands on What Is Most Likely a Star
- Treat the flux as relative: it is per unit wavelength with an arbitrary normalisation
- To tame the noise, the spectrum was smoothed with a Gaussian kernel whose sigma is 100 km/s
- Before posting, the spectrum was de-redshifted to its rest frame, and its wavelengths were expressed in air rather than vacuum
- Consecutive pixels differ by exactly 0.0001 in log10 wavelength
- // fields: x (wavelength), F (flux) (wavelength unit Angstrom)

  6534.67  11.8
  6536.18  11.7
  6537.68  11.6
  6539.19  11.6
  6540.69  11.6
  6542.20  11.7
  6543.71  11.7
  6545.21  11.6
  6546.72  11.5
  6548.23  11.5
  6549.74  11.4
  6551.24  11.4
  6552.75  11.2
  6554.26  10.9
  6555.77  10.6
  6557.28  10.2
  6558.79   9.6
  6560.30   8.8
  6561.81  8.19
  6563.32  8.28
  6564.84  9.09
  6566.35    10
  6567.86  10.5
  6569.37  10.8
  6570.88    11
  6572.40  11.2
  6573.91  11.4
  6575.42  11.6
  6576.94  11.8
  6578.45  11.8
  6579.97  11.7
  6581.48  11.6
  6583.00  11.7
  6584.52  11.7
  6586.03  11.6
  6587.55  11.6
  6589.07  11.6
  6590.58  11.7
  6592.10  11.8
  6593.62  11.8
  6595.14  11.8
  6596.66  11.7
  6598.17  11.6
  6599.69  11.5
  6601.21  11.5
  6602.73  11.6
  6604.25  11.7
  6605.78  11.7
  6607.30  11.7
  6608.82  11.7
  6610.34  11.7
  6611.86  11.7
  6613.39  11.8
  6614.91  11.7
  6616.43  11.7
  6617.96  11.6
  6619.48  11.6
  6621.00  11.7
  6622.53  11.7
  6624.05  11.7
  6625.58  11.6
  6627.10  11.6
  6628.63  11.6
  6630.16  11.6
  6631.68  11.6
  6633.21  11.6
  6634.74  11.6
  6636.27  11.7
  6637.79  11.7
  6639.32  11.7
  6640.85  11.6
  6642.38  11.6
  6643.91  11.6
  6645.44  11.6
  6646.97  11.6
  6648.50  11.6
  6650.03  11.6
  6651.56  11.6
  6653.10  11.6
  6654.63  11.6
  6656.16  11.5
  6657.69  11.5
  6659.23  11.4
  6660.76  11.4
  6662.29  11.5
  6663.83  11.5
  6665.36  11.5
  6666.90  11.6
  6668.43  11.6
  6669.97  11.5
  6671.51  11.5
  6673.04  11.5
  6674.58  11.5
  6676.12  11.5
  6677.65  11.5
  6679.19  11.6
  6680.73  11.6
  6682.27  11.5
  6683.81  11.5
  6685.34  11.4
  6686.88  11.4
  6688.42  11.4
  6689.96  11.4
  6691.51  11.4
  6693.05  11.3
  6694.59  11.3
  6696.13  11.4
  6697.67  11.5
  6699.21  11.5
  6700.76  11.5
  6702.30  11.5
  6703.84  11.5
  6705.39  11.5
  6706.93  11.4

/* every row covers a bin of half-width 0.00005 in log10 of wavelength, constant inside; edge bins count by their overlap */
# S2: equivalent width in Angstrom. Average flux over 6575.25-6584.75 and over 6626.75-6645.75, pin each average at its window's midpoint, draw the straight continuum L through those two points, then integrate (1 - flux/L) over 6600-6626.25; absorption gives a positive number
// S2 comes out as 0.0 Angstrom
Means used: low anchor 11.7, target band 11.7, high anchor 11.6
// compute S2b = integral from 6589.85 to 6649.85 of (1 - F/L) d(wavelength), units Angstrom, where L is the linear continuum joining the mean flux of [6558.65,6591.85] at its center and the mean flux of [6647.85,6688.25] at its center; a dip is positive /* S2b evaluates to -2.7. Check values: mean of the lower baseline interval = 10.8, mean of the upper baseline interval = 11.5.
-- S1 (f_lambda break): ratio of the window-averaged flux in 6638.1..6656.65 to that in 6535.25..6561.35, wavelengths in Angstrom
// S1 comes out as 1.05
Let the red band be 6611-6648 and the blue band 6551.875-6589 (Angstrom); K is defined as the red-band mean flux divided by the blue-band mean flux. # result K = 1.09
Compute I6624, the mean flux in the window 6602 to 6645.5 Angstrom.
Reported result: 11.7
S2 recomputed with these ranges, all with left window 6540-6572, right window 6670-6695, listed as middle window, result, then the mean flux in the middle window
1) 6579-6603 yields -1.90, 11.7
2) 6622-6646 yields -1.12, 11.6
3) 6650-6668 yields -0.37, 11.5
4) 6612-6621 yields -0.57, 11.7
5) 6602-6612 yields -0.70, 11.7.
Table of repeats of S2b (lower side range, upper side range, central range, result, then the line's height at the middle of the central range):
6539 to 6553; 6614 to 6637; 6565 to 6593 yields 0.6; 11.6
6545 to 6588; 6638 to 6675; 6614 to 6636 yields -0.7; 11.3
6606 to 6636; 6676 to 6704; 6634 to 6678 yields 0.0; 11.6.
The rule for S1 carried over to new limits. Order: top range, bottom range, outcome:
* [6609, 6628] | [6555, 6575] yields 1.17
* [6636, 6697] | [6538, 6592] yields 1.05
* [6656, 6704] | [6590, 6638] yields 0.98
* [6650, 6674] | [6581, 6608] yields 0.99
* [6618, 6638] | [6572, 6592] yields 1.00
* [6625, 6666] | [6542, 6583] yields 1.07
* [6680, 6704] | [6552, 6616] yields 1.03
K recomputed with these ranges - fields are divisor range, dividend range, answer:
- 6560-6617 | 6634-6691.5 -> 1.03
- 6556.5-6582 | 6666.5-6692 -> 1.10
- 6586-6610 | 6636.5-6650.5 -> 1.00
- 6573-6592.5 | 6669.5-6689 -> 0.99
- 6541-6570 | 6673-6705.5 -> 1.09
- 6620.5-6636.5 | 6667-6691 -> 0.99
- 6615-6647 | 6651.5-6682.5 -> 0.99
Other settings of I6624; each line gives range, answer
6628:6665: 11.6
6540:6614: 11.2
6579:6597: 11.7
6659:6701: 11.5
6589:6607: 11.7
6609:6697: 11.6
